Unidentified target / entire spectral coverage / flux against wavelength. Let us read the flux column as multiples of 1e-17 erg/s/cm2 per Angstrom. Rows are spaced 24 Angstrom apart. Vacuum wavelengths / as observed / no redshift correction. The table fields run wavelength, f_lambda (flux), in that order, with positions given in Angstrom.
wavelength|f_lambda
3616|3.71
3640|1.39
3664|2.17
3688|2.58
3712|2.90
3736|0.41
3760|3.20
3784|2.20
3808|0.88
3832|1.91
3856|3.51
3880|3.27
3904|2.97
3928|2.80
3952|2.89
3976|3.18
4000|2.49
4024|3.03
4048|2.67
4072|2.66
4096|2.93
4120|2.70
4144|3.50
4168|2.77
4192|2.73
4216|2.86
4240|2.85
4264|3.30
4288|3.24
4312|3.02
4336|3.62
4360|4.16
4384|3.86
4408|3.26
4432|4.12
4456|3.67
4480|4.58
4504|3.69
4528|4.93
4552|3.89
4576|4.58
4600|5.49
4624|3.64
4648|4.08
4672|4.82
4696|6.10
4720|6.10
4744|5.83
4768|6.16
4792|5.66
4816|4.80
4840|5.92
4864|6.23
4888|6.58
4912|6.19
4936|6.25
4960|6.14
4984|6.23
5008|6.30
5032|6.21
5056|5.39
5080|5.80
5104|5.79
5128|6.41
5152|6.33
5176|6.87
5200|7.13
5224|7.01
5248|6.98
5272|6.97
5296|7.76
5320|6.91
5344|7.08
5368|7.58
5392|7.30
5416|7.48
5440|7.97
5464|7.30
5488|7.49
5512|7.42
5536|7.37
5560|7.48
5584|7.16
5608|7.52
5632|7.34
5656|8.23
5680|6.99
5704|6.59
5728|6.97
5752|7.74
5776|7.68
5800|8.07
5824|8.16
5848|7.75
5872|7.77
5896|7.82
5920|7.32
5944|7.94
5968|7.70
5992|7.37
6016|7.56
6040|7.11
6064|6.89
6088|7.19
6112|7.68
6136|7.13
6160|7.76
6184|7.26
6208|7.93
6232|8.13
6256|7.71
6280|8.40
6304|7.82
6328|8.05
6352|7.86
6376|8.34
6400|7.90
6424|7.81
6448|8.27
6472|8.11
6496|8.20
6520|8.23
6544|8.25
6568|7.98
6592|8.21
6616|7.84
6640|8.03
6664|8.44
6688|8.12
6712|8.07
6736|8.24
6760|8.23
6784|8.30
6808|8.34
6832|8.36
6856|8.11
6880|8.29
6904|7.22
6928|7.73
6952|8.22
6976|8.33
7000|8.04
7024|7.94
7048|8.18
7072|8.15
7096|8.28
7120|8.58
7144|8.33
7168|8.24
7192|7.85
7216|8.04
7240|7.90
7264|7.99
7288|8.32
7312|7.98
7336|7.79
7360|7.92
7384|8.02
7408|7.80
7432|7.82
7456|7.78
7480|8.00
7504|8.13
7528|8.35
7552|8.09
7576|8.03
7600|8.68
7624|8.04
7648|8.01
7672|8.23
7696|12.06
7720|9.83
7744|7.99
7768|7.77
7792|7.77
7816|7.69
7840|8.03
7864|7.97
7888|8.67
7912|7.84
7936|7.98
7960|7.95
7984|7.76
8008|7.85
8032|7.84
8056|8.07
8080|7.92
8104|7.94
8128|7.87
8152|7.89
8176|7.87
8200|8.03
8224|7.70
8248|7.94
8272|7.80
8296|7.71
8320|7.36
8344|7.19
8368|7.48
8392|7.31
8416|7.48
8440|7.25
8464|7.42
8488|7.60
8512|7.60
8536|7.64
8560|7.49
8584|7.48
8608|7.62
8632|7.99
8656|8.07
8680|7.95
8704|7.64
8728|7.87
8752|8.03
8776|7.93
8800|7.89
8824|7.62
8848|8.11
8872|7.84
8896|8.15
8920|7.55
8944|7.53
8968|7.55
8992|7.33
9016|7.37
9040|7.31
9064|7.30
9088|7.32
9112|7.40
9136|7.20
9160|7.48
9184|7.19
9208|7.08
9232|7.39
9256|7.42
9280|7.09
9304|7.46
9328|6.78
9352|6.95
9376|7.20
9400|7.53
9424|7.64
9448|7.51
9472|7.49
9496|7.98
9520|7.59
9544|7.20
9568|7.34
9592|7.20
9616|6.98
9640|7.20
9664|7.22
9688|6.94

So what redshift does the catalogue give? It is 0.173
